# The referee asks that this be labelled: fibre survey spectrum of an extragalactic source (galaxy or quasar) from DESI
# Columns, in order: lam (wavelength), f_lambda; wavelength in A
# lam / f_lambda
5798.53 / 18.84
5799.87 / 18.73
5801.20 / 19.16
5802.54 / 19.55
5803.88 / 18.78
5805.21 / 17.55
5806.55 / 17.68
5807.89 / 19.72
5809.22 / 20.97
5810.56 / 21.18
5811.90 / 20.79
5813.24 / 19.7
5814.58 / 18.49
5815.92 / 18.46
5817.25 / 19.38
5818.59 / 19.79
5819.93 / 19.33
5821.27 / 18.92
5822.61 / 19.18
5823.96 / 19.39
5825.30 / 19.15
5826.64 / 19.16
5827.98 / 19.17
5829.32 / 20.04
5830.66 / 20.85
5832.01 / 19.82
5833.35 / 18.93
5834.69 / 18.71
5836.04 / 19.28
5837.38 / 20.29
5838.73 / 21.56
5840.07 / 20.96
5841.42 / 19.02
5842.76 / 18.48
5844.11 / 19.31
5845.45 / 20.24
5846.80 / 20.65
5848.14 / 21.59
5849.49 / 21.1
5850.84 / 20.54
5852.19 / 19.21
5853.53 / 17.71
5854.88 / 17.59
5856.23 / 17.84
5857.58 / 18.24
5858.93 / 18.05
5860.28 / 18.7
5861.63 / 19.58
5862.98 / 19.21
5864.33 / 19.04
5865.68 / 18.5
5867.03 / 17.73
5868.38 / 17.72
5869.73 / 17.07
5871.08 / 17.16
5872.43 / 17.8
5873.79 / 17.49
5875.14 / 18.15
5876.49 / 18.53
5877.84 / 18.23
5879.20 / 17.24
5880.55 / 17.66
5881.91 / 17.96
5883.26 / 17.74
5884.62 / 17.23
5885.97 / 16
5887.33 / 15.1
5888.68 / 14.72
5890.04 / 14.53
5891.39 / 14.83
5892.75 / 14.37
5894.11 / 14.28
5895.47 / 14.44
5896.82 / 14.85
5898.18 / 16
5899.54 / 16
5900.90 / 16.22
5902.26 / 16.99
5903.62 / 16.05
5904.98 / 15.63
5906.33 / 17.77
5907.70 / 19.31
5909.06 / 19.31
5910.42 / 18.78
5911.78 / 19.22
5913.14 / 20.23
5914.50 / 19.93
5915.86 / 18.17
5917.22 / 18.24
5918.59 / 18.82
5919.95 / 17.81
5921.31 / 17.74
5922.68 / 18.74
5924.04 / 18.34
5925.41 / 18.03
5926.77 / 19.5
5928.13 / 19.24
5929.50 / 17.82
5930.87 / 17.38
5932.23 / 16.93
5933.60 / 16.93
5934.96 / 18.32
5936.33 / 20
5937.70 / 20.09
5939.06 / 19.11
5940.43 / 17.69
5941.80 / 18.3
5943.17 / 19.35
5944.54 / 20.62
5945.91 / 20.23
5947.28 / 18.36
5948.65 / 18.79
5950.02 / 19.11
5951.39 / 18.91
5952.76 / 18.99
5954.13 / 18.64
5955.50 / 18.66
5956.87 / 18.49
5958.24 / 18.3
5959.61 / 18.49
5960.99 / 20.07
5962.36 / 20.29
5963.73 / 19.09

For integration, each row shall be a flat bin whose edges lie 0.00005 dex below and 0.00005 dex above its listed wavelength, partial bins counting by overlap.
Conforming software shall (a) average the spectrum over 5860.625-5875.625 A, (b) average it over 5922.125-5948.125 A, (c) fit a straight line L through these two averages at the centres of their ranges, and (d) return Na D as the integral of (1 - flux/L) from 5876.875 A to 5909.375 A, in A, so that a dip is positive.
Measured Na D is 3.6 A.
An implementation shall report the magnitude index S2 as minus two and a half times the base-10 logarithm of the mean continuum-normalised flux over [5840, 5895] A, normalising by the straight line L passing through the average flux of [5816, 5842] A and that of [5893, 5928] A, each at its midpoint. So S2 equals 0.05 mag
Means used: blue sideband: 19.6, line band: 17.9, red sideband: 17.6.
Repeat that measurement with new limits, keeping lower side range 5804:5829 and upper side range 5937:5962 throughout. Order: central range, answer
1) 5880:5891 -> 0.175 mag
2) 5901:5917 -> 0.051 mag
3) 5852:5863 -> 0.050 mag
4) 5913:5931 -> 0.031 mag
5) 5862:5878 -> 0.066 mag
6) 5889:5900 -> 0.274 mag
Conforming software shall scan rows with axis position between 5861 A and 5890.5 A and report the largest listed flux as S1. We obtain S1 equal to 19.58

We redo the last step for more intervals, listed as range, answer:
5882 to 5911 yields 19.31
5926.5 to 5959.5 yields 20.62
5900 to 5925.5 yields 20.23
